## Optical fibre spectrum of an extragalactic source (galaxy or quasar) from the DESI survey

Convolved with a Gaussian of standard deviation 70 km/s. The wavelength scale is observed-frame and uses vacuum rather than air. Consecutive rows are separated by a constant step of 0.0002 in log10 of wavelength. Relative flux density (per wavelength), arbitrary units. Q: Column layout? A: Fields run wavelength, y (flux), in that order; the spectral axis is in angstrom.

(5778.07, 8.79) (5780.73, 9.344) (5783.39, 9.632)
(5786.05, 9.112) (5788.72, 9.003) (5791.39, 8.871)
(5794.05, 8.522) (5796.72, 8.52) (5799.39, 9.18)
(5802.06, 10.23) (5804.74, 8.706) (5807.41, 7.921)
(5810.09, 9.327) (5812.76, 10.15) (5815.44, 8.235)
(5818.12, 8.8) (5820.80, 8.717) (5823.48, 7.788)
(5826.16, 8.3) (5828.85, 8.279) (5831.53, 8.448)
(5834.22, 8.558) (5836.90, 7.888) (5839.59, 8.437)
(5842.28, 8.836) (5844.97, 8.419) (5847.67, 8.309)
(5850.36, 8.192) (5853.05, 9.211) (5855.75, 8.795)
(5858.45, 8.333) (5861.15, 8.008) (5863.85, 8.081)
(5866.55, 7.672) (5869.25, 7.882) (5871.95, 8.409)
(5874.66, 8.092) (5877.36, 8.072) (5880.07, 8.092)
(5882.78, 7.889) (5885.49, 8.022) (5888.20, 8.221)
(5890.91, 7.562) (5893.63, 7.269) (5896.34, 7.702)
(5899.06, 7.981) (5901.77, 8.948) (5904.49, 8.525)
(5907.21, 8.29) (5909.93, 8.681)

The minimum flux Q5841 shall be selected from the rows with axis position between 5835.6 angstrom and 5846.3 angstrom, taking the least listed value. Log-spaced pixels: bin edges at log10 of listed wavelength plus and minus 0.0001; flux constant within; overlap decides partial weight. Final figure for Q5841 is 7.888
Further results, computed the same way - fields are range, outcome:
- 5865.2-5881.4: 7.672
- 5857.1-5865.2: 8.008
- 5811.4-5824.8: 7.788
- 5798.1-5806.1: 8.706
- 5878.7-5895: 7.269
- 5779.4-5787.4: 9.112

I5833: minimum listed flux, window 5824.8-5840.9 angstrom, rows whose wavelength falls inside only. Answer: 7.888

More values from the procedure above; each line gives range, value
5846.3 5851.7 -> 8.192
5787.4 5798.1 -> 8.52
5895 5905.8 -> 7.702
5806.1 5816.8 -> 7.921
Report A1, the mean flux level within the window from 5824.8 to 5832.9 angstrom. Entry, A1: 8.34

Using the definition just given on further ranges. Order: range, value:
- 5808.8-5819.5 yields 9.13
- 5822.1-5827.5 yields 8.05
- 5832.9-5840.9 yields 8.3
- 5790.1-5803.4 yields 9.07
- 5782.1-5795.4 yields 9.03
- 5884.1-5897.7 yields 7.75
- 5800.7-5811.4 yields 9.04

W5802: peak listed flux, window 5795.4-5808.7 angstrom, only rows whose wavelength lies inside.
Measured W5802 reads 10.23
